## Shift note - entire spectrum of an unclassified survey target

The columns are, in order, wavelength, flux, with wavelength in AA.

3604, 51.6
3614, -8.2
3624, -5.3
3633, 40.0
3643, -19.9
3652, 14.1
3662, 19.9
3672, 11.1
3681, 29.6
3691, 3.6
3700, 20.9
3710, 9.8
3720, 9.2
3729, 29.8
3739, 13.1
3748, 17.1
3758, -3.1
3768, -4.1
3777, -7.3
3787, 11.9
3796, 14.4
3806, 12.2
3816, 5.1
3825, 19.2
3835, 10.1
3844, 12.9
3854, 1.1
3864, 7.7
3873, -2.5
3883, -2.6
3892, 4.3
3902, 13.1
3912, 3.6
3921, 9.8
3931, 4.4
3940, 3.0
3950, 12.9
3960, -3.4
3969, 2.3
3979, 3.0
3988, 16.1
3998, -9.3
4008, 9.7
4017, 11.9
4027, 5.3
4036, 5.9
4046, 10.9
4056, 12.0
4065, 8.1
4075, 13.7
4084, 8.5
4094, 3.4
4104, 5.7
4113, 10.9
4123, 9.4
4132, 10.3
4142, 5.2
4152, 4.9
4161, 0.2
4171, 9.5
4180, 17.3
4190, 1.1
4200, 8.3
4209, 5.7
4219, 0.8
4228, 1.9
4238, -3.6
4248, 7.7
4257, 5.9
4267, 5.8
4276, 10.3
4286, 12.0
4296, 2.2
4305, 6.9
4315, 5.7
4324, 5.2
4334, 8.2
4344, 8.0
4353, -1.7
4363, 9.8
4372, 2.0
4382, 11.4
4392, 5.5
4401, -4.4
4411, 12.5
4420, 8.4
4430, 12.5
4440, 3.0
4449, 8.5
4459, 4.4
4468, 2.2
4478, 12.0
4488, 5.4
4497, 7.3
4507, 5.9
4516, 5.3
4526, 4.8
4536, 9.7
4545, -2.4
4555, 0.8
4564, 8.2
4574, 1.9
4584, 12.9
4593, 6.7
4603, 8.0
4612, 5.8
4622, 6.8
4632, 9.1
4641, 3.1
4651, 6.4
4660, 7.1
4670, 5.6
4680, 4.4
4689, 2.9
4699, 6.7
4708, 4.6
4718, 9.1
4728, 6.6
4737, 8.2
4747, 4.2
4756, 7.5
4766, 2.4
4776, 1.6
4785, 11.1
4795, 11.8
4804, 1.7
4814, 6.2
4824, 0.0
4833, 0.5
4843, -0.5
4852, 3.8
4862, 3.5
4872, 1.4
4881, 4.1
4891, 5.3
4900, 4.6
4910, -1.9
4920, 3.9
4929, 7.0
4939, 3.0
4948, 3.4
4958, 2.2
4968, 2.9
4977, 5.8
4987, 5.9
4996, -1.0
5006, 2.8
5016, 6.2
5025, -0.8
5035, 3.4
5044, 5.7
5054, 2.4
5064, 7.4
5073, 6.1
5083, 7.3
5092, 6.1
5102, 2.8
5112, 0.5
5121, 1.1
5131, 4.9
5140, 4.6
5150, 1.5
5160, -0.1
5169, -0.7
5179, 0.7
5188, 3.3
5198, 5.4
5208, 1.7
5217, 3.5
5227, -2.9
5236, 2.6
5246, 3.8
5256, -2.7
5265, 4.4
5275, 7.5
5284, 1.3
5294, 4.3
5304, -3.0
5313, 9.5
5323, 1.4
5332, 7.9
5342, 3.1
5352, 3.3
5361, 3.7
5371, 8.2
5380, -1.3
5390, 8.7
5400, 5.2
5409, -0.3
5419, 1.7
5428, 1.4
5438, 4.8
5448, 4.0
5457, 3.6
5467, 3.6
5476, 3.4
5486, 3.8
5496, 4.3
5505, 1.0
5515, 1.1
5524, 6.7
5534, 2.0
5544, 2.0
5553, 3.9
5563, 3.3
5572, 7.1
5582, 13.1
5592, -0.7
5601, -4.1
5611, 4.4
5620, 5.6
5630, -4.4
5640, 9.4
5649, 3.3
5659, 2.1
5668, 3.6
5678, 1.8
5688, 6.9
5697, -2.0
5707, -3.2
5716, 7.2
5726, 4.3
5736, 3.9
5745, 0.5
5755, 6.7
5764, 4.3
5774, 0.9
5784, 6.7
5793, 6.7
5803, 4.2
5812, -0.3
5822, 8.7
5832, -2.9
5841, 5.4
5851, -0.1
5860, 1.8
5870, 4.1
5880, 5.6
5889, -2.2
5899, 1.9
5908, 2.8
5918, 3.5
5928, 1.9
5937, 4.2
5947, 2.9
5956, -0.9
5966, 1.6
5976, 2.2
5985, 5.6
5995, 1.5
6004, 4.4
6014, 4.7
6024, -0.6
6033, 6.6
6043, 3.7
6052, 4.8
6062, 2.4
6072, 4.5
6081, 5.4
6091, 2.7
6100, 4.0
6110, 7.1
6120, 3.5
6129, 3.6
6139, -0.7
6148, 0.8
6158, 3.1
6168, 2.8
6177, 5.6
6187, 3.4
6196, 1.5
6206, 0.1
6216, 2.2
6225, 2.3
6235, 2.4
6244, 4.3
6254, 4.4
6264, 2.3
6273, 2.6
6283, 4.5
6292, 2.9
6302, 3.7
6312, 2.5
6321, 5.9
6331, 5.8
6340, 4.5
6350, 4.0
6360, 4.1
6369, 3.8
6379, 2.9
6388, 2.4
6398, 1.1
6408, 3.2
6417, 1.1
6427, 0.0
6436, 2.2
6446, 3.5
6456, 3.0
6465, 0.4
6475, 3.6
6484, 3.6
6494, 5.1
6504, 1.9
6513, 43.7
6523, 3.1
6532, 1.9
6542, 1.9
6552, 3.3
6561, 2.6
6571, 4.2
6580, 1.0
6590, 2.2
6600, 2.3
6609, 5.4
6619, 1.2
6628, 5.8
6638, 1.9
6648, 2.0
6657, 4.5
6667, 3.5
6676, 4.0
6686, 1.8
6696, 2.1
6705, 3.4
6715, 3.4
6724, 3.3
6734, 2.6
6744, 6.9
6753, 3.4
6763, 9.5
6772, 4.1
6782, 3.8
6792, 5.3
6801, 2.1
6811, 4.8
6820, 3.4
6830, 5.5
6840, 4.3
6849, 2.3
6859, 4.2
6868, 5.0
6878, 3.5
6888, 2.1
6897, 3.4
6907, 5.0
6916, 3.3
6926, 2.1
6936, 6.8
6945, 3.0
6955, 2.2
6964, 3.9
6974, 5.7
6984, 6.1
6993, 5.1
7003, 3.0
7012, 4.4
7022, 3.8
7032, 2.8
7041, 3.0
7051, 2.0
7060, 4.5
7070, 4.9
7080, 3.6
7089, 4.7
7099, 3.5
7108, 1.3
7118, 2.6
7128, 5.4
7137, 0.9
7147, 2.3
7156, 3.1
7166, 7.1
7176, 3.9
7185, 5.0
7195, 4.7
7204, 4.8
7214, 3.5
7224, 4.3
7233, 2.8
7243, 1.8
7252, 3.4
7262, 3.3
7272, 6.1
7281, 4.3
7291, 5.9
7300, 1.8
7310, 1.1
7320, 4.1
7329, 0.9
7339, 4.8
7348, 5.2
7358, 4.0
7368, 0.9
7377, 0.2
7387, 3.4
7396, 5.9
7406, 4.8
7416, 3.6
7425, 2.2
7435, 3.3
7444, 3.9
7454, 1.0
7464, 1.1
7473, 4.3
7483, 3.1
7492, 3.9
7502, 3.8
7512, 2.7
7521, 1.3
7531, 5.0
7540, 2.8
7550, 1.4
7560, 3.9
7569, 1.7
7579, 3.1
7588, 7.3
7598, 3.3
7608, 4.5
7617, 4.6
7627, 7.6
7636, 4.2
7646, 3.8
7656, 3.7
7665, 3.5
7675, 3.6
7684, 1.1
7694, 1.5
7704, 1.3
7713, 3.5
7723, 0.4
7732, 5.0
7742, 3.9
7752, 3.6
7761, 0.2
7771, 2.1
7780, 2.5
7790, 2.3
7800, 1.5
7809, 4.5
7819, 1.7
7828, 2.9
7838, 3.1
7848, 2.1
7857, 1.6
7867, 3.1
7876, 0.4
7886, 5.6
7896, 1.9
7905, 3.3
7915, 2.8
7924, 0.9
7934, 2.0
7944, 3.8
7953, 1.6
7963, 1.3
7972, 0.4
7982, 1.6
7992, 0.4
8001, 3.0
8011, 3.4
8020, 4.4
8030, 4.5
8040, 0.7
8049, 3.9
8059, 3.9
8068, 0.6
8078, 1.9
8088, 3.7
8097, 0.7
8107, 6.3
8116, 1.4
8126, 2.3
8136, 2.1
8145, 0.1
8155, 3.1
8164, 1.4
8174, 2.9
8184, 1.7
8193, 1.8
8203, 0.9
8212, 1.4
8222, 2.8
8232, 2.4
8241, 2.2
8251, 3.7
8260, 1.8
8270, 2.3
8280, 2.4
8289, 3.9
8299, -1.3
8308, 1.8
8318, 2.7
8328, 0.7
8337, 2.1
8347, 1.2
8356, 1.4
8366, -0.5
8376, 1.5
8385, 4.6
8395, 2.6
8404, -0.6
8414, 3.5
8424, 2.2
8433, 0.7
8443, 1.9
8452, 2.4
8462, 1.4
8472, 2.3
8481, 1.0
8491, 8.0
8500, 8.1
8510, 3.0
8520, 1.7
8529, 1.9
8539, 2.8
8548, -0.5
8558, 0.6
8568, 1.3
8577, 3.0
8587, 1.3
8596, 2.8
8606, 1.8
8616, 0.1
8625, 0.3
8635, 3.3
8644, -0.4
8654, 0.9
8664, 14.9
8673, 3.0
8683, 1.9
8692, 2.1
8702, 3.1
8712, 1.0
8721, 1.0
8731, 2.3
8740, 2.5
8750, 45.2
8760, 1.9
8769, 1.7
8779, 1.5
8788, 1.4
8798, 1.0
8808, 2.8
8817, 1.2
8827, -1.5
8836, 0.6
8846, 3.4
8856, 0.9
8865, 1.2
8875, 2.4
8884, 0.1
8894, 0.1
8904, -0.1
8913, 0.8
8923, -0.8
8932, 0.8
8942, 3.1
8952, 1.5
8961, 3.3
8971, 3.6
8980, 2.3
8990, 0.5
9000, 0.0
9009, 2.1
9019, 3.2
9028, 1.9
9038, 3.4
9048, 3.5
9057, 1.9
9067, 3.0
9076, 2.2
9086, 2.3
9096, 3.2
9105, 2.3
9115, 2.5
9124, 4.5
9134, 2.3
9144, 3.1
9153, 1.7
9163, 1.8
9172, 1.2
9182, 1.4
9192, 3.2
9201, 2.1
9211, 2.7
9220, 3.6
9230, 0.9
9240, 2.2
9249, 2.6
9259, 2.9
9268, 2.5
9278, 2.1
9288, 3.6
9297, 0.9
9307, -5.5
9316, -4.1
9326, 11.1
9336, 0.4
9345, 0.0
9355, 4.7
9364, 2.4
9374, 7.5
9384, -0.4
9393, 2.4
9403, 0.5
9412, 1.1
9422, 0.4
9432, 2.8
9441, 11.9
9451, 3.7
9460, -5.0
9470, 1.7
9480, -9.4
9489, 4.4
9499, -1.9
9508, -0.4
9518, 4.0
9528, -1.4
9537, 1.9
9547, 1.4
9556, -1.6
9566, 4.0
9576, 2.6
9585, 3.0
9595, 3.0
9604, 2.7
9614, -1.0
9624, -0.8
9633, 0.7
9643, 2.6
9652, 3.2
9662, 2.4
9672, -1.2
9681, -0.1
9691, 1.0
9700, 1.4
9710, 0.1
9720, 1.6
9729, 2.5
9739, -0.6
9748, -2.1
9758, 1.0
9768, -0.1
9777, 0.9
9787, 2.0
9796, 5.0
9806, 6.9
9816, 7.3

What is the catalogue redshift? 0.75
